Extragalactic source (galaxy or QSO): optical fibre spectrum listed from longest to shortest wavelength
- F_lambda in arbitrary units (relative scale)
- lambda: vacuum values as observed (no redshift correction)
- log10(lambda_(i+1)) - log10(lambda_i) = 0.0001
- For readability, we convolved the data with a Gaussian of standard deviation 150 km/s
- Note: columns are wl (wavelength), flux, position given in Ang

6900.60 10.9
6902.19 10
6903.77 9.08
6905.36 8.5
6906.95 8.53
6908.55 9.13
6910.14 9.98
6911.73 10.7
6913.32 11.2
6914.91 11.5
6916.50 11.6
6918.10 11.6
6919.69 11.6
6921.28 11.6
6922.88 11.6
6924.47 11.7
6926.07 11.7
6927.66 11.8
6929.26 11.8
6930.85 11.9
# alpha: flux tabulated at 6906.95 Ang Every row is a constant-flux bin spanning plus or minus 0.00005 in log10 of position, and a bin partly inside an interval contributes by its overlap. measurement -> 8.53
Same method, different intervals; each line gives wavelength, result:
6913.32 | 11.2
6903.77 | 9.08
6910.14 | 9.98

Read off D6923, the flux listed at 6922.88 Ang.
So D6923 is 11.6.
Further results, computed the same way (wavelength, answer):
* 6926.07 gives 11.7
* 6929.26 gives 11.8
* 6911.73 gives 10.7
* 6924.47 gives 11.7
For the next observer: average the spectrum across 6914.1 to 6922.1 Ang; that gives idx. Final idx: 11.6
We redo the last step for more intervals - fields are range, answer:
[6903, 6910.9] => 9.03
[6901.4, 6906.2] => 9.2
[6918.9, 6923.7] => 11.6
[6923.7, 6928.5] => 11.7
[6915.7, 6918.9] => 11.6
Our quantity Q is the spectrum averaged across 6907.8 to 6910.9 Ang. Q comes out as 9.56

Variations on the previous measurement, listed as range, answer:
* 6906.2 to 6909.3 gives 8.8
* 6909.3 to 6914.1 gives 10.6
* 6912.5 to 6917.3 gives 11.4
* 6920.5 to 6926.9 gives 11.6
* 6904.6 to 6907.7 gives 8.52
